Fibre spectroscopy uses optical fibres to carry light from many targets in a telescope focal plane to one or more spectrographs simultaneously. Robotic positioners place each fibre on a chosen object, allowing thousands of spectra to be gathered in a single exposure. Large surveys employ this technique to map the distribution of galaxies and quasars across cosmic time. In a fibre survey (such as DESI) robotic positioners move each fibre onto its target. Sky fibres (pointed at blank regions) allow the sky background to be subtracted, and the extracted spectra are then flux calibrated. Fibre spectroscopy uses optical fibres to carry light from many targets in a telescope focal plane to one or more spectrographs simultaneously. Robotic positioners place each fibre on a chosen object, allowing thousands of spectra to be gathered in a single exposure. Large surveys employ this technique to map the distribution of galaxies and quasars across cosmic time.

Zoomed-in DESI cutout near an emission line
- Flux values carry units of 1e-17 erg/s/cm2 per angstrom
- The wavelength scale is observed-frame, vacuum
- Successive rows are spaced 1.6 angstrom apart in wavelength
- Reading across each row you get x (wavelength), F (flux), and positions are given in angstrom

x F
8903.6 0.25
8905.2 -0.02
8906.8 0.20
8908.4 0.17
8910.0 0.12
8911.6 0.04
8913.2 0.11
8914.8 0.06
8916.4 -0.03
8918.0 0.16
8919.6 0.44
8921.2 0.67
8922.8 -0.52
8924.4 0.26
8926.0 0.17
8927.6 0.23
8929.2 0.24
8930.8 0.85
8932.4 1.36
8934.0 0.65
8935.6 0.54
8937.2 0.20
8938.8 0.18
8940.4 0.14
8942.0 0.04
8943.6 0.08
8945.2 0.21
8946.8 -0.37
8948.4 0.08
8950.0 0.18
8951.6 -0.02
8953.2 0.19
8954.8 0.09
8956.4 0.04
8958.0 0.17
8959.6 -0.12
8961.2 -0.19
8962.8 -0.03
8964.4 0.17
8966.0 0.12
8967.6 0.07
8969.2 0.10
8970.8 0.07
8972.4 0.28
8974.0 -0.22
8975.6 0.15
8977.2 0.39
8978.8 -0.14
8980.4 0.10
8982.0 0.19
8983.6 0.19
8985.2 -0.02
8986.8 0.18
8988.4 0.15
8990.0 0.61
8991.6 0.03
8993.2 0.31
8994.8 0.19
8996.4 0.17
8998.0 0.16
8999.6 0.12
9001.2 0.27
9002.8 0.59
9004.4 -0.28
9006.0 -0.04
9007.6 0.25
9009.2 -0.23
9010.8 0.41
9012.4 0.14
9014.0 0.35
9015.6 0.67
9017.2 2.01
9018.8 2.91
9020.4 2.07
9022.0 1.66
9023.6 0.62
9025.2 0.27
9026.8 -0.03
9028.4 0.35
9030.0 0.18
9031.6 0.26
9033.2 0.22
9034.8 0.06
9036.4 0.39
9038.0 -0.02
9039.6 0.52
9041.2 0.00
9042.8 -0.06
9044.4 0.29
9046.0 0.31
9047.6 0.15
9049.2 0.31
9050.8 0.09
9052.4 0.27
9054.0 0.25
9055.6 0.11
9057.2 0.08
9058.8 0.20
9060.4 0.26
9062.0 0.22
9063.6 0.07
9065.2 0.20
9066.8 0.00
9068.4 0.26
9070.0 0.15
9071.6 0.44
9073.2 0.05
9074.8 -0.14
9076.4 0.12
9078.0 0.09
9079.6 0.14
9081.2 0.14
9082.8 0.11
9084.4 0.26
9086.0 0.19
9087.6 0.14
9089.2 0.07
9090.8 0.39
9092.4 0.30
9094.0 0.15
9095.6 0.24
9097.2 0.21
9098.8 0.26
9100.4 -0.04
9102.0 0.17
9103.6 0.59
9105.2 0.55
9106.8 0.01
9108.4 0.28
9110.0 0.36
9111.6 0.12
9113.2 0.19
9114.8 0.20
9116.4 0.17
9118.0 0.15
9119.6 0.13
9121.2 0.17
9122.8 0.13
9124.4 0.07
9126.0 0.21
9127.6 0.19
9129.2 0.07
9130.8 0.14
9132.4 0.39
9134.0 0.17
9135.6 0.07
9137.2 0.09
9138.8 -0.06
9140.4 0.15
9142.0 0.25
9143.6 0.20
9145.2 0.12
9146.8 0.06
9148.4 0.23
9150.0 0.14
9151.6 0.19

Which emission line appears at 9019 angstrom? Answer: [O III]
